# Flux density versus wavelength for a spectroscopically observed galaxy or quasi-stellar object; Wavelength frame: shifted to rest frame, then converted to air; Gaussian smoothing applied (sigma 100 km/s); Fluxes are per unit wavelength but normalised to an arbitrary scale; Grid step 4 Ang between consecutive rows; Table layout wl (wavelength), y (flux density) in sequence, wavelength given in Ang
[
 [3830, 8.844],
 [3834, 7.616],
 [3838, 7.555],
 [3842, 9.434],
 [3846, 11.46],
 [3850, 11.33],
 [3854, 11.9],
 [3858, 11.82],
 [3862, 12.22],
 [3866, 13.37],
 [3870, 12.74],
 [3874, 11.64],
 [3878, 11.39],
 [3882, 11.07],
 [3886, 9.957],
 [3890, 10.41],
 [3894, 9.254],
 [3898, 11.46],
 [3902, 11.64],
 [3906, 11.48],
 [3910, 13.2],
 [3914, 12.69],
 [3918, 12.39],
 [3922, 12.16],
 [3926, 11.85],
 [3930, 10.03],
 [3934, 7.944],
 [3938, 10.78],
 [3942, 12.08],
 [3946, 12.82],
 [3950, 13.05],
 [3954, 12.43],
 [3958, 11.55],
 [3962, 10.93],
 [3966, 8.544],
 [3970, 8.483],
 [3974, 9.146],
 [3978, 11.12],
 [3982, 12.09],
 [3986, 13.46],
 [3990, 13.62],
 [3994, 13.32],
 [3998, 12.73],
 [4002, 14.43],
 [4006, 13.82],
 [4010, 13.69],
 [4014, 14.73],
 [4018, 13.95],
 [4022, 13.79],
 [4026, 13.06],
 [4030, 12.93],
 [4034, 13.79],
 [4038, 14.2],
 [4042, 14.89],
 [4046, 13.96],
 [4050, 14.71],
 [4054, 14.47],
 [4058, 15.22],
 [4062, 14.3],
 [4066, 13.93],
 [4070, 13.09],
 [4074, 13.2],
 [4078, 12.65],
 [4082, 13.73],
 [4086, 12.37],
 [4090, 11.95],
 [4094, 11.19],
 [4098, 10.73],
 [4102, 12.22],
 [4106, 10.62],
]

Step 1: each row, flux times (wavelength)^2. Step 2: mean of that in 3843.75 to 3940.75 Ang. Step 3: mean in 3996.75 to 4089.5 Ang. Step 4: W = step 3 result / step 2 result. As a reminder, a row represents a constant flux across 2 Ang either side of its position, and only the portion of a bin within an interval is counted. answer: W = 1.30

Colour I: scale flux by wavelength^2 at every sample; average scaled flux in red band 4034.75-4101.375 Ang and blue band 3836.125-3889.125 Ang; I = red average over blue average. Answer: 1.32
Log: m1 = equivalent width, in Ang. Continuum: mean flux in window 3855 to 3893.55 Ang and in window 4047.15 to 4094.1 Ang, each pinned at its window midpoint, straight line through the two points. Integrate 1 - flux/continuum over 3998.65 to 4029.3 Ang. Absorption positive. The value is -2.1 Ang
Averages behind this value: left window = 11.5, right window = 13.5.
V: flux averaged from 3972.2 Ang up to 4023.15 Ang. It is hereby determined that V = 13.1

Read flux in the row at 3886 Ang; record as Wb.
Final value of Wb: 9.957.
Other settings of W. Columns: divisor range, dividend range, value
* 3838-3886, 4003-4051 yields 1.33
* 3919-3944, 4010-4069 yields 1.37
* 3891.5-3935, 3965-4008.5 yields 1.10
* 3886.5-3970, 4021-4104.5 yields 1.27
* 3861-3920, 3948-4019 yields 1.10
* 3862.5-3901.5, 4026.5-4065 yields 1.37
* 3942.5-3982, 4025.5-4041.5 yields 1.29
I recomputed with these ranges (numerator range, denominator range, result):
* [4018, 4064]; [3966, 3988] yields 1.37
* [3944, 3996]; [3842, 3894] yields 1.07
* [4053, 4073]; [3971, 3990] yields 1.28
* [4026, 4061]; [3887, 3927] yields 1.31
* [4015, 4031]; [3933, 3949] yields 1.26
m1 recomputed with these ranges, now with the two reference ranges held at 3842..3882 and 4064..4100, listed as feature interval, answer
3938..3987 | 3.6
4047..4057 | -1.7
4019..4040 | -2.1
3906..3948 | 1.5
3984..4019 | -4.2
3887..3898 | 1.6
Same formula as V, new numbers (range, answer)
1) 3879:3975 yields 11.1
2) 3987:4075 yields 13.9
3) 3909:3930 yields 12.2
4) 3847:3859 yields 11.7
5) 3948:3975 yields 10.6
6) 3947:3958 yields 12.5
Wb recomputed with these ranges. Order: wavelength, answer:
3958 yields 11.55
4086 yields 12.37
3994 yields 13.32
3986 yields 13.46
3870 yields 12.74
